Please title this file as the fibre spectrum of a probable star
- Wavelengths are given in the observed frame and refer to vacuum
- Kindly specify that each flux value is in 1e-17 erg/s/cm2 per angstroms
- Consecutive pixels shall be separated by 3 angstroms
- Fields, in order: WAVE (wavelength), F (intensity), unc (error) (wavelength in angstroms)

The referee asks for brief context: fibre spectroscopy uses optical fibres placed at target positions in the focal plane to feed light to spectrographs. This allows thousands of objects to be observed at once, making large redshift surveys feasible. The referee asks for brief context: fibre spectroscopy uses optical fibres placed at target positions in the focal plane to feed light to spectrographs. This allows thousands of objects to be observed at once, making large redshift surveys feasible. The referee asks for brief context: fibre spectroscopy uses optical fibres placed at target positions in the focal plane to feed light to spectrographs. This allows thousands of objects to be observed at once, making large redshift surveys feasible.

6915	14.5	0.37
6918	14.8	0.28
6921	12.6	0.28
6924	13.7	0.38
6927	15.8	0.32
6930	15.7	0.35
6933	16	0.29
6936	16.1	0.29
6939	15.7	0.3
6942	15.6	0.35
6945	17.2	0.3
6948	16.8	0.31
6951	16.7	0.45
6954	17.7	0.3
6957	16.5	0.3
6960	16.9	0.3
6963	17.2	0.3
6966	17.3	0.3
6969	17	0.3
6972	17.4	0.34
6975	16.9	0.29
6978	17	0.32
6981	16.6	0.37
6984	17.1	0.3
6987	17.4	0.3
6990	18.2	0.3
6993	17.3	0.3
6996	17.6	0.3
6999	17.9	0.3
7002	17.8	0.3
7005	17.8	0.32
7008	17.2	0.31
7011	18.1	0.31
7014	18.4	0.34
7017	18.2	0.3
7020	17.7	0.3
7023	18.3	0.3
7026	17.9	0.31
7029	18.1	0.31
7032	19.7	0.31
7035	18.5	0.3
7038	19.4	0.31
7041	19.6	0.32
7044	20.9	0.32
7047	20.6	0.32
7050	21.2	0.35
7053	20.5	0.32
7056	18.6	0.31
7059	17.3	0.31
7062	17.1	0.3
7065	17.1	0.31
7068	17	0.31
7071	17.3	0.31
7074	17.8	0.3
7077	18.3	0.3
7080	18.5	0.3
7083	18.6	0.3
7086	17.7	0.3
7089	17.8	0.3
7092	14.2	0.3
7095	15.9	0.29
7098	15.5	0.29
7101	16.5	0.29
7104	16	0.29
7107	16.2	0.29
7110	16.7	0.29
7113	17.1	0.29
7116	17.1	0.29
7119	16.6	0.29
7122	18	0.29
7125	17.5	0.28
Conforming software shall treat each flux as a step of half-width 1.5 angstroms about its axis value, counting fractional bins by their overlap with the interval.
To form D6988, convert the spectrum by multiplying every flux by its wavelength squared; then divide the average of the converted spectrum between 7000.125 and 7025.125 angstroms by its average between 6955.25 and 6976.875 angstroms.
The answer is 1.1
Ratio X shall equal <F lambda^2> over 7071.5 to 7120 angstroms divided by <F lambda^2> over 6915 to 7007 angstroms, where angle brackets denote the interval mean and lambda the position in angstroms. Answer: 1.1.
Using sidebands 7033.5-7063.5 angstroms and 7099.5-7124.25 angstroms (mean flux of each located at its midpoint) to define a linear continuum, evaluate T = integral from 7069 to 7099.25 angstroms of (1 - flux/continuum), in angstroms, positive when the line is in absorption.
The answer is 1.3 angstroms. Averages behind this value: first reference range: 19.4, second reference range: 16.8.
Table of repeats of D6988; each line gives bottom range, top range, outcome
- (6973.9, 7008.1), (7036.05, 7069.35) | 1.11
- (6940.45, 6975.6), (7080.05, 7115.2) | 1.02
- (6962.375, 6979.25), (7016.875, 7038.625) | 1.09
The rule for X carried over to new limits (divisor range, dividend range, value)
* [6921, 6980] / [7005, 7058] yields 1.18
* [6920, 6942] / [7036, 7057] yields 1.37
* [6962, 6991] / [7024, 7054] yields 1.16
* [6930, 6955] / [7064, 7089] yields 1.13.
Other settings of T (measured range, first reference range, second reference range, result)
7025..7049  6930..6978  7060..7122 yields -3.60 angstroms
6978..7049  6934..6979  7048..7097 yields -3.98 angstroms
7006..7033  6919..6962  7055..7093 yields -2.04 angstroms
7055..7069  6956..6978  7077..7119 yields -0.44 angstroms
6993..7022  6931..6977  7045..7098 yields -0.94 angstroms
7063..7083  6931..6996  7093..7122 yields -1.41 angstroms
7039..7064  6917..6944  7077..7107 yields -4.65 angstroms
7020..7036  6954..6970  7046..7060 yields 0.46 angstroms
